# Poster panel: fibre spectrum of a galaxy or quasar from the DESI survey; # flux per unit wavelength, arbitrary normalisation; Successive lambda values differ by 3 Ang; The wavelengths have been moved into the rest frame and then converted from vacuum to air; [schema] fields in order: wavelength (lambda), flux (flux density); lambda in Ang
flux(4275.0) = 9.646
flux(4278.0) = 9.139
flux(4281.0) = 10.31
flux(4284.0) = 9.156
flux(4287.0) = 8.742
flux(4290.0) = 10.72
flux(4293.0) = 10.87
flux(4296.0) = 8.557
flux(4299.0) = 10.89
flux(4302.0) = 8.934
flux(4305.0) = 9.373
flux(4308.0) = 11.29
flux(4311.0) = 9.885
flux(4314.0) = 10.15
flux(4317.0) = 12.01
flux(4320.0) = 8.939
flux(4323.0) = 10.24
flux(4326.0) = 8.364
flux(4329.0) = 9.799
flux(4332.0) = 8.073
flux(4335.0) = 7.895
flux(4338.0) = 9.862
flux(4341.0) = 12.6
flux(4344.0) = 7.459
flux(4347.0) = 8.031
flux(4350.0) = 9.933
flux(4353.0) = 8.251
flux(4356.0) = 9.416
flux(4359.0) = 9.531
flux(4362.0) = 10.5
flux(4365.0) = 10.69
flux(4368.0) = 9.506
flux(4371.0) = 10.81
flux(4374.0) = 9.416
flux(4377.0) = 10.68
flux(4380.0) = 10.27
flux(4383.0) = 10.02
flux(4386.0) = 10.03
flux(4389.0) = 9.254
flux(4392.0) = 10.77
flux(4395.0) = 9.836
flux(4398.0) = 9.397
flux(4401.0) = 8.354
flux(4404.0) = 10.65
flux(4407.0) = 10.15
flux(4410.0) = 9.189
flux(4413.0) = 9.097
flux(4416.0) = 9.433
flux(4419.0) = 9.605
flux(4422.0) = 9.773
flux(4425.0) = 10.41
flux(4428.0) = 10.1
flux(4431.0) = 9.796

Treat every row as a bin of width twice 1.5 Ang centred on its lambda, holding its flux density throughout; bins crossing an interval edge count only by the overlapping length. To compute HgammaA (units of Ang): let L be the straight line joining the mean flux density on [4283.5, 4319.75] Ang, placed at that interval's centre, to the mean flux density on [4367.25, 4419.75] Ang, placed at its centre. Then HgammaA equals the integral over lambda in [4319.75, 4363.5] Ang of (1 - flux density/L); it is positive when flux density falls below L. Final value 2.9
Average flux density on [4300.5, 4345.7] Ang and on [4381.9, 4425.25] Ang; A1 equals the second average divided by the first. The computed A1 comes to 1.0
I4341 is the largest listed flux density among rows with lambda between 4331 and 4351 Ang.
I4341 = 12.6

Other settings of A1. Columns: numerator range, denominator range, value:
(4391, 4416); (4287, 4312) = 0.97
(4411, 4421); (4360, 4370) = 0.92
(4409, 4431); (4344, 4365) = 1.05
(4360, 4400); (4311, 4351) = 1.06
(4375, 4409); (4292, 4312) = 1.00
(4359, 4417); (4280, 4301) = 1.00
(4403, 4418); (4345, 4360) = 1.08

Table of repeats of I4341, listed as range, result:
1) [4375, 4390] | 10.68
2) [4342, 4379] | 10.81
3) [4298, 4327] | 12.01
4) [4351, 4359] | 9.531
